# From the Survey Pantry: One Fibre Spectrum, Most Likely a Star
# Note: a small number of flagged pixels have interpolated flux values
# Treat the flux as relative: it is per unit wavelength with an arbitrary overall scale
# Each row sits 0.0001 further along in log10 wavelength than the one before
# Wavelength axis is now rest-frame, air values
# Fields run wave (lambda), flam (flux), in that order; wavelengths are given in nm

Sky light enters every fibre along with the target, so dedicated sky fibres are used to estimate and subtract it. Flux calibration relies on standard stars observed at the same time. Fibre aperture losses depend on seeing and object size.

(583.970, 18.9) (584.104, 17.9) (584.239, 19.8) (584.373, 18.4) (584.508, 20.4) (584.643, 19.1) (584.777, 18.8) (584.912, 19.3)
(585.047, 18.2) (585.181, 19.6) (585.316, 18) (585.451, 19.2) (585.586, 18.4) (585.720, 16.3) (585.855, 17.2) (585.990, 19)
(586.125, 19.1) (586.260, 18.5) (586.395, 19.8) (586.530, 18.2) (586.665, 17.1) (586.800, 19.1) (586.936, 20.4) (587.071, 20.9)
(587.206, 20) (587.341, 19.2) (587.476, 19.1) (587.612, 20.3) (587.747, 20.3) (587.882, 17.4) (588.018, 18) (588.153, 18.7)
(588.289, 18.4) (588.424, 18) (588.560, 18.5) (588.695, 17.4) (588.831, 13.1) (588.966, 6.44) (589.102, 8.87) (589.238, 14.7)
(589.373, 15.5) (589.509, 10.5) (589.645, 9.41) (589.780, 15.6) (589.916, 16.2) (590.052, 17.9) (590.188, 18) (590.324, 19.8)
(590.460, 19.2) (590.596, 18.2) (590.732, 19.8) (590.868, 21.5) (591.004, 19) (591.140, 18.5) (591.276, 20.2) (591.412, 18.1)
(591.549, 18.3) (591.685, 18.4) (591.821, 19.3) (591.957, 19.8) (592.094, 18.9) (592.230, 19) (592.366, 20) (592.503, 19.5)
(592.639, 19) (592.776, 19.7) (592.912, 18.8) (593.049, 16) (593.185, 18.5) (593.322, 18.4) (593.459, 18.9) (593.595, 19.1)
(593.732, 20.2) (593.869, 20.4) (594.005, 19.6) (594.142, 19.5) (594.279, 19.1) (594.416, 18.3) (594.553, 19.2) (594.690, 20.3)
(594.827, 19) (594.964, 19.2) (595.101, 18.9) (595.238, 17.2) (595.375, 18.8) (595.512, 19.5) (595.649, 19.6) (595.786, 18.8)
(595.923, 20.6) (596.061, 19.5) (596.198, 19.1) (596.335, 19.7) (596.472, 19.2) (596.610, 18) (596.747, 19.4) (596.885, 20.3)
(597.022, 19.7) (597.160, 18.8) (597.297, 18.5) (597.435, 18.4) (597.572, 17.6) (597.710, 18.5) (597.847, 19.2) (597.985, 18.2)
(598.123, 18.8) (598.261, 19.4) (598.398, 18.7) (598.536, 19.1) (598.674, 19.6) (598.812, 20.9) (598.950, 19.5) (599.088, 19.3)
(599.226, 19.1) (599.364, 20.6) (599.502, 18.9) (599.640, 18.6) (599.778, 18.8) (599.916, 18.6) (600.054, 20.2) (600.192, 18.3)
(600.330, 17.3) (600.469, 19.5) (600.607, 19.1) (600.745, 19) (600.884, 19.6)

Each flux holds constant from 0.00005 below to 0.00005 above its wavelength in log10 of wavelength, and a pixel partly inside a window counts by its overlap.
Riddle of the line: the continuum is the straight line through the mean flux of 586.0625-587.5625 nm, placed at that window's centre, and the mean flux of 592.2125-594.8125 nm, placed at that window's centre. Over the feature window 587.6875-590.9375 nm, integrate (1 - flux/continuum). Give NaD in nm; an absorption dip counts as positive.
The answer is 0.489 nm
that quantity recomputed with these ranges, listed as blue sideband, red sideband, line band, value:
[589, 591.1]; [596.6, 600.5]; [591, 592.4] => -0.19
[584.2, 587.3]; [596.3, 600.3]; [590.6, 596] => -0.04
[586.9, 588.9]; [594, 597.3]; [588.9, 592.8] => 0.34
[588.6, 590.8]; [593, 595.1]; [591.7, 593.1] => -0.12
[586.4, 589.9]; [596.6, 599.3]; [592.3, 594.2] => -0.13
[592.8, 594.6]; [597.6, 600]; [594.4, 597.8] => 0.00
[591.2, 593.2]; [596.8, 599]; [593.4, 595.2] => -0.03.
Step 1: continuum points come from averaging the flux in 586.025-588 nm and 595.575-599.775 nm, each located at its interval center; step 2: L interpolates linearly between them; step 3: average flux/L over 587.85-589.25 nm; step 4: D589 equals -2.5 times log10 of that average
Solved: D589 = 0.241 mag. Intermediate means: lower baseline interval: 19.2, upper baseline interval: 19.2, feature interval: 15.4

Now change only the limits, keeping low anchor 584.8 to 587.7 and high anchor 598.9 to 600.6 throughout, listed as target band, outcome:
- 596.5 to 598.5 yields 0.012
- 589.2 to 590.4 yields 0.230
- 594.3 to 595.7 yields 0.001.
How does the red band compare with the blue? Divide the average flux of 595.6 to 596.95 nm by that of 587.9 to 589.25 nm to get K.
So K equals 1.3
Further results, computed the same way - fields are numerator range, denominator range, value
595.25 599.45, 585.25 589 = 1.06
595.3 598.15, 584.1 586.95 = 1.02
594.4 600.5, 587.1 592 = 1.10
